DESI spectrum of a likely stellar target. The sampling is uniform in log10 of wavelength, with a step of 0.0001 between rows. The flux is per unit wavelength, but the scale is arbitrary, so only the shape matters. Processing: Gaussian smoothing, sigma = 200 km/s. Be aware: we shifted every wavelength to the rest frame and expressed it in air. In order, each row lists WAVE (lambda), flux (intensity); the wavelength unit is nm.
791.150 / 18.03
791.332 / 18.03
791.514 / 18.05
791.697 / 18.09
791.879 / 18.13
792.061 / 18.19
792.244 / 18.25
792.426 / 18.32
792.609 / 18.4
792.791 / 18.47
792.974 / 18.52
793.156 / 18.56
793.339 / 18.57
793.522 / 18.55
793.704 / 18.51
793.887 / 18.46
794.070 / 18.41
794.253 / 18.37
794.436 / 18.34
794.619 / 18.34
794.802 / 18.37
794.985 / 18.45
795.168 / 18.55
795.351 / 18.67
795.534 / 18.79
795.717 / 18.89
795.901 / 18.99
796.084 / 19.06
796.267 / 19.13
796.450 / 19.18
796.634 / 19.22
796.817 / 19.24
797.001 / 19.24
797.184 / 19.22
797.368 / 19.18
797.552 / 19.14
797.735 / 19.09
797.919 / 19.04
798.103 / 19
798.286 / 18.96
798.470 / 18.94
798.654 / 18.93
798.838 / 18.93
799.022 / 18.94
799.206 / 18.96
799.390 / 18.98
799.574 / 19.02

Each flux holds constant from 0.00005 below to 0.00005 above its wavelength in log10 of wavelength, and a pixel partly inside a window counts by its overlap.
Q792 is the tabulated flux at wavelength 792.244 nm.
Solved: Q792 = 18.25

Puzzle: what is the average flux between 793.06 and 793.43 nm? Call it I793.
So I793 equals 18.6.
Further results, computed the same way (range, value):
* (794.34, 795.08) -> 18.4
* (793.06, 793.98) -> 18.5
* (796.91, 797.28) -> 19.2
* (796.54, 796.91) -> 19.2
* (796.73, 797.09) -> 19.2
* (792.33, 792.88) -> 18.4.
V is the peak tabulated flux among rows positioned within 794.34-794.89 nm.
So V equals 18.37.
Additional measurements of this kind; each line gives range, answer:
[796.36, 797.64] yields 19.24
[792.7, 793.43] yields 18.57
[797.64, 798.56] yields 19.09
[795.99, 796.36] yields 19.13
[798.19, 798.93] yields 18.96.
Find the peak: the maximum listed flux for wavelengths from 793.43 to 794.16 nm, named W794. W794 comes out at 18.55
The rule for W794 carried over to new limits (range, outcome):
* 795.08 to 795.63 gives 18.79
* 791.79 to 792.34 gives 18.25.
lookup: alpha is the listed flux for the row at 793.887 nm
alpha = 18.46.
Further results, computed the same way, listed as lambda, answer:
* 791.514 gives 18.05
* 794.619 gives 18.34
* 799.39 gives 18.98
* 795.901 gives 18.99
